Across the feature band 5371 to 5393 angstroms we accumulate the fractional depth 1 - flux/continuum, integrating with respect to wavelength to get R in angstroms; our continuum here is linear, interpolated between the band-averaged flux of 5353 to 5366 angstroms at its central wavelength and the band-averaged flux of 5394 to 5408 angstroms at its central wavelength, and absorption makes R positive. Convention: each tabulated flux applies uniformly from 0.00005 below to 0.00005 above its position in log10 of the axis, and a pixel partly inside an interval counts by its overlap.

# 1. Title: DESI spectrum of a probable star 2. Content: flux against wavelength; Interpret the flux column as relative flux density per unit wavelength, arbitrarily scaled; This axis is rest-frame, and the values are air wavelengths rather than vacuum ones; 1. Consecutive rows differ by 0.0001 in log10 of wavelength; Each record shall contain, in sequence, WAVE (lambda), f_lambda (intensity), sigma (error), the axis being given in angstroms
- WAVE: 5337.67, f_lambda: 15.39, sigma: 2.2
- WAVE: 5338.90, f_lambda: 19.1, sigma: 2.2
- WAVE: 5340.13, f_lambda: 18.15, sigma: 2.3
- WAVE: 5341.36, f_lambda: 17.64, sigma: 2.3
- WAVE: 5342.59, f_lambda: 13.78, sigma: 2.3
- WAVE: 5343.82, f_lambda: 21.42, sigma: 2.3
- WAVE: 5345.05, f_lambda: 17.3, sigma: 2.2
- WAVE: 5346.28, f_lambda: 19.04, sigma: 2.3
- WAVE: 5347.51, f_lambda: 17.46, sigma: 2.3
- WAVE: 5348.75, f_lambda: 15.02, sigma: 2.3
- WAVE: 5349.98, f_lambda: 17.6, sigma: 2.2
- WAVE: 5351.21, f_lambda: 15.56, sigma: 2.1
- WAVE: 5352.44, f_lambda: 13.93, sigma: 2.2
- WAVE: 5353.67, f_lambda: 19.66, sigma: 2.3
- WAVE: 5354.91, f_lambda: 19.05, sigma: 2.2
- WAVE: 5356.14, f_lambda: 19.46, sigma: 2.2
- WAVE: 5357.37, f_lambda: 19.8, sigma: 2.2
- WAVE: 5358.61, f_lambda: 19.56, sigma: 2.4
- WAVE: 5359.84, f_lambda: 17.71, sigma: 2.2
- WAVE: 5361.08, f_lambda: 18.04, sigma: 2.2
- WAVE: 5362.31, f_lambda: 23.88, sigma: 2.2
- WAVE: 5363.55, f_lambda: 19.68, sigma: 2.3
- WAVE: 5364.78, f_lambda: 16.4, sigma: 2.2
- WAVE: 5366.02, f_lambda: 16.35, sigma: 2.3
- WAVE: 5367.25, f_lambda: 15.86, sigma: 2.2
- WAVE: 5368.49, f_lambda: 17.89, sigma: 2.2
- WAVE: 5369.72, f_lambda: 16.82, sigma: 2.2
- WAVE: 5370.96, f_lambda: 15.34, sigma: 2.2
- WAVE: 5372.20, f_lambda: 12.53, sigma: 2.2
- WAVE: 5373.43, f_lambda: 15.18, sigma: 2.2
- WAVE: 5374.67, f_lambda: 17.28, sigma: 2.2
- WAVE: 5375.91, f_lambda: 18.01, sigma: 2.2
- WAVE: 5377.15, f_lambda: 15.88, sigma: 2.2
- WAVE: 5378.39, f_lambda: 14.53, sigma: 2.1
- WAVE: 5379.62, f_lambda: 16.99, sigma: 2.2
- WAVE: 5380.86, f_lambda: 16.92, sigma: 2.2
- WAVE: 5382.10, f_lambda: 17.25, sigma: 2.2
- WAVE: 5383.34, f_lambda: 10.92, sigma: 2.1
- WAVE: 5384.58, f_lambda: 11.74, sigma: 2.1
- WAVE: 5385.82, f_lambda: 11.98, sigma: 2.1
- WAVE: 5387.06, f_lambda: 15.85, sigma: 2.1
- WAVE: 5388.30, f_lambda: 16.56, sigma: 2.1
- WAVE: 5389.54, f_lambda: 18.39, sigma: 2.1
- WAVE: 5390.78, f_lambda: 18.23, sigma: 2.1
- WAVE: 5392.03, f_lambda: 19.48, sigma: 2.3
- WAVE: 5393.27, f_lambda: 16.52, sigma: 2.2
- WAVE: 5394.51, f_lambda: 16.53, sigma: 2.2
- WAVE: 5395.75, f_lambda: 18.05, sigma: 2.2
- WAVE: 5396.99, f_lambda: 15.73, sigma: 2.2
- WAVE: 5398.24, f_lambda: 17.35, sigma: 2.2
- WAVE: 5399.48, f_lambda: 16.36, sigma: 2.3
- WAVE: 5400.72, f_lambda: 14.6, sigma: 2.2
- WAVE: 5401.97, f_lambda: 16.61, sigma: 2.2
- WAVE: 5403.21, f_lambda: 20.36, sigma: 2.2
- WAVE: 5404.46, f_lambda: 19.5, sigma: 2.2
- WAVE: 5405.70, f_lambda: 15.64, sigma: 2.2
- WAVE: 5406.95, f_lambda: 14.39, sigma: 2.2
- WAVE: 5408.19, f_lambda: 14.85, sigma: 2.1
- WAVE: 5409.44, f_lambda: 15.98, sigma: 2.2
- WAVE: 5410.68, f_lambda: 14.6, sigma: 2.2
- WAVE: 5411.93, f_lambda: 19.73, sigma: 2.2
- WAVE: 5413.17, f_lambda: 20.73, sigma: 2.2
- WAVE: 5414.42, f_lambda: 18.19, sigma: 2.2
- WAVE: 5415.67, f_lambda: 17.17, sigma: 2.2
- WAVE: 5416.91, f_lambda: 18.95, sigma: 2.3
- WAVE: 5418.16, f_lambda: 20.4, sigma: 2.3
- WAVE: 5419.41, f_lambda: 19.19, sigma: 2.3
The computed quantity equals 2.6 angstroms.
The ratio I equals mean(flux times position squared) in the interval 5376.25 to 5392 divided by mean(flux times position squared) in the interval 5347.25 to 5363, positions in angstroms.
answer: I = 0.87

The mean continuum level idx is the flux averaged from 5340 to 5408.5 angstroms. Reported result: 16.9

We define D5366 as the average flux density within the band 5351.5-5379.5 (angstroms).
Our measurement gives 17.4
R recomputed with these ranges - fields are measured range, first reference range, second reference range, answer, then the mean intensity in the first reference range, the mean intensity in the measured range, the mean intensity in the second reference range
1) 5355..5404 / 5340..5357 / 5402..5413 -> 1.14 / 17.5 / 16.9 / 17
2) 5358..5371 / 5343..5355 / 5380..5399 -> -0.86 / 17.5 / 18.1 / 16.1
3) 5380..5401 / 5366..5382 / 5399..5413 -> 0.51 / 16.2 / 16.1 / 16.7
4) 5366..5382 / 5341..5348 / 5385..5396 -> 0.89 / 17.8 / 16.2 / 16.7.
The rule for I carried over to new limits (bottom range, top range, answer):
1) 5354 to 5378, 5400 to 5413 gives 0.97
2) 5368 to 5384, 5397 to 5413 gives 1.07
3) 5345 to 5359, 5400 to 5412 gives 0.95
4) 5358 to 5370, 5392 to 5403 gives 0.93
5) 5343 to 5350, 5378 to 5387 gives 0.82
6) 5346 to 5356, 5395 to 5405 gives 1.02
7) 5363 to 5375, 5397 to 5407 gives 1.05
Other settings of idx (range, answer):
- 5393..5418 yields 17.2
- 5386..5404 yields 17.1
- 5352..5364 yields 19.1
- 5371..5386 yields 15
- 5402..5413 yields 17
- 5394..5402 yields 16.4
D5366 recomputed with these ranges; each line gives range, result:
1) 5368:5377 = 16.1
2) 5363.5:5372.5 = 16.3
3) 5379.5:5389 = 14.7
